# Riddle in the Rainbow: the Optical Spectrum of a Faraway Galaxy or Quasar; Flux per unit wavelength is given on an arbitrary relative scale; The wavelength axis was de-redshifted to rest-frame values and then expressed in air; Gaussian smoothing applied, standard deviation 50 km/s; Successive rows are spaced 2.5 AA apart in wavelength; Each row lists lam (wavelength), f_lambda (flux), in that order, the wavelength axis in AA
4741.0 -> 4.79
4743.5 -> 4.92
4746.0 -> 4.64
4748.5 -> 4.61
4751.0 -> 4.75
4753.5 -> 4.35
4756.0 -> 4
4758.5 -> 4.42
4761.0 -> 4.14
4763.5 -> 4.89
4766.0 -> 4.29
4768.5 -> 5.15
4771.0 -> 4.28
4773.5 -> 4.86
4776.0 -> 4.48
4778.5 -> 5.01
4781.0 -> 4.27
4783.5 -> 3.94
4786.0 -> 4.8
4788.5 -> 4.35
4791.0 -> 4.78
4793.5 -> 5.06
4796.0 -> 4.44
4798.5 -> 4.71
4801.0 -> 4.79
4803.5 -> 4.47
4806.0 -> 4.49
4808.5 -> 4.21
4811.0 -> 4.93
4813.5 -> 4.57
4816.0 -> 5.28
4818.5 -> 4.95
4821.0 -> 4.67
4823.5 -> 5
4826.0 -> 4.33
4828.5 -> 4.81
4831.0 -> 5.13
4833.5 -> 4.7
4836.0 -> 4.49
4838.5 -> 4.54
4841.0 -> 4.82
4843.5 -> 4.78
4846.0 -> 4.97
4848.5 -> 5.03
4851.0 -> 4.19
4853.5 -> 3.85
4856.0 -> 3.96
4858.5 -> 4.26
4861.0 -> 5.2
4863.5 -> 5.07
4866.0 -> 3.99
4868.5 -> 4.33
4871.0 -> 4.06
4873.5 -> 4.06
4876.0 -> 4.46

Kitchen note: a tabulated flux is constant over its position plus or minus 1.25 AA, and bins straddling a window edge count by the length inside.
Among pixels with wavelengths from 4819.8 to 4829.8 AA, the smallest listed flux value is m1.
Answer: 4.33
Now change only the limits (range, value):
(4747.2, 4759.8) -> 4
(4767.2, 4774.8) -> 4.28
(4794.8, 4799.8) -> 4.44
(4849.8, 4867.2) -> 3.85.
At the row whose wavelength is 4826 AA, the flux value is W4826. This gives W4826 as 4.33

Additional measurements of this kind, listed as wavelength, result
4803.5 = 4.47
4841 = 4.82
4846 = 4.97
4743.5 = 4.92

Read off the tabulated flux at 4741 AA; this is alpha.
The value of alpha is 4.79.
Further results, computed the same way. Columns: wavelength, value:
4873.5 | 4.06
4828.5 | 4.81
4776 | 4.48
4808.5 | 4.21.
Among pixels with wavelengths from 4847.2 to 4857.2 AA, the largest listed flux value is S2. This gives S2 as 5.03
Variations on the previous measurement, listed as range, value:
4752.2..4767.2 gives 4.89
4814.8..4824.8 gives 5.28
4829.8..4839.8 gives 5.13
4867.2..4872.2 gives 4.33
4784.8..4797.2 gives 5.06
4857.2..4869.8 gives 5.2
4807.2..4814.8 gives 4.93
